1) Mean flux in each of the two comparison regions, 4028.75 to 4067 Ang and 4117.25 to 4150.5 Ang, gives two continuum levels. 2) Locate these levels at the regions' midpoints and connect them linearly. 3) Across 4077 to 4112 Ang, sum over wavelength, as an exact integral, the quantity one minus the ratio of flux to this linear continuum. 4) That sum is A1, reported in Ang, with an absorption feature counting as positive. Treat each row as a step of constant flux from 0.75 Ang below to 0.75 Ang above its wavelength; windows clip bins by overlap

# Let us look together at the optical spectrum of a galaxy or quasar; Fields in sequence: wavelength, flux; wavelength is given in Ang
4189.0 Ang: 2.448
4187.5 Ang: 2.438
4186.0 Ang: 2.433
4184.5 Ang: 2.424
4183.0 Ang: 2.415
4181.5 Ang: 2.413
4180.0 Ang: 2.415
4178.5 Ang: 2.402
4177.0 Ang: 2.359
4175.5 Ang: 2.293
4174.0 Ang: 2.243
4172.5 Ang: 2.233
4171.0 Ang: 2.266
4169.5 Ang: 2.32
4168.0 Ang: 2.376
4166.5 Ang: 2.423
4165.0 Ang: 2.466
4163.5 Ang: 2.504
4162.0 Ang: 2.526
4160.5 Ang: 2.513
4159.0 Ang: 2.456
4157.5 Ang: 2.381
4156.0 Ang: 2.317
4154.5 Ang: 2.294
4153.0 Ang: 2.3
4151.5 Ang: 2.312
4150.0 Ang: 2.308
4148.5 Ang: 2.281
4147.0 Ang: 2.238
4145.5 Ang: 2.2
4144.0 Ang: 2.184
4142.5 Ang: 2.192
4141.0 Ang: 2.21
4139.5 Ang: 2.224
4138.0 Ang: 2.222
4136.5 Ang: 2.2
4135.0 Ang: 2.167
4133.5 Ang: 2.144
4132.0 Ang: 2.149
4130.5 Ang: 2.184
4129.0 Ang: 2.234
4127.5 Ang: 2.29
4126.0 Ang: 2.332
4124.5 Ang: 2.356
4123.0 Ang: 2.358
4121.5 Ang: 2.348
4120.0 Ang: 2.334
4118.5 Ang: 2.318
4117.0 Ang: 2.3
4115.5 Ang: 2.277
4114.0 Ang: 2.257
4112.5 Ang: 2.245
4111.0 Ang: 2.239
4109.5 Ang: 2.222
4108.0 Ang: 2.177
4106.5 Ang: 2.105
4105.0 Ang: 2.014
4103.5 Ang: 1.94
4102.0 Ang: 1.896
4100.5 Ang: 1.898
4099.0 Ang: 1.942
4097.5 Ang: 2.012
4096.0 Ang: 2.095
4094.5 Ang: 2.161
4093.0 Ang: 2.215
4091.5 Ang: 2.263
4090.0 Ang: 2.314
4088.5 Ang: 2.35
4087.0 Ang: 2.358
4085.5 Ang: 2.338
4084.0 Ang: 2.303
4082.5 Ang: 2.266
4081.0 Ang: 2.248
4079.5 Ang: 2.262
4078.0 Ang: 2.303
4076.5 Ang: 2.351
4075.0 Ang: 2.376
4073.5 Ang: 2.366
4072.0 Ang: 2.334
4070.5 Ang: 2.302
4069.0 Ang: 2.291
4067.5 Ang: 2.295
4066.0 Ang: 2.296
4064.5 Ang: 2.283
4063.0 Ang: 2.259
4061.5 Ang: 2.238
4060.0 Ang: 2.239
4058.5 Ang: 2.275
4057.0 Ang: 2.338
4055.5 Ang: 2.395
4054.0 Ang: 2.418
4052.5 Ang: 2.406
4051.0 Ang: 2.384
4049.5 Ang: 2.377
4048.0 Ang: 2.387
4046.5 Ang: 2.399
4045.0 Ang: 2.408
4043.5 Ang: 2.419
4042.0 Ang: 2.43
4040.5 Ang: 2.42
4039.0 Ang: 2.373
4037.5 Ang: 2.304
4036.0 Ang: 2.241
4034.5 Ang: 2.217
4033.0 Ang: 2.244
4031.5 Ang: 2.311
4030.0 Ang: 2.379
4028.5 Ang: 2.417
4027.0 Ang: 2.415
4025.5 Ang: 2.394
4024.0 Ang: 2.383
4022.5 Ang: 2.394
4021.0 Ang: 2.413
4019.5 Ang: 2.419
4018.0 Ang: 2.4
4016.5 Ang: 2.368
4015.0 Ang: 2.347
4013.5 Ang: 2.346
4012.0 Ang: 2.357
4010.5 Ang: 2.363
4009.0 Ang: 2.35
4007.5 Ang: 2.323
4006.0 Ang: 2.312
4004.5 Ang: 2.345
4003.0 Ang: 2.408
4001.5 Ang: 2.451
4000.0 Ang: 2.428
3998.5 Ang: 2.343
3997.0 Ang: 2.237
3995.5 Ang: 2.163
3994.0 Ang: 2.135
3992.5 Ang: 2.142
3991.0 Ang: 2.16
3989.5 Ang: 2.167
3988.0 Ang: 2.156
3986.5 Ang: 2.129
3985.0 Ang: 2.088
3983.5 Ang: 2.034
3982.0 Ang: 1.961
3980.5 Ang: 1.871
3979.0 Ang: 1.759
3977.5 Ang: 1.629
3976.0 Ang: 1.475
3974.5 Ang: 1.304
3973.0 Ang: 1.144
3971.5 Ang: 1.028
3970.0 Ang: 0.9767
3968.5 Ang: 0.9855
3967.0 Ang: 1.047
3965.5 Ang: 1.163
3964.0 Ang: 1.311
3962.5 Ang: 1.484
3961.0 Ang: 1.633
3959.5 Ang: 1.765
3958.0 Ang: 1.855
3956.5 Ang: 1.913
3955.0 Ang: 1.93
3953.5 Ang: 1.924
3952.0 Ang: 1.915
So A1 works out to 1.8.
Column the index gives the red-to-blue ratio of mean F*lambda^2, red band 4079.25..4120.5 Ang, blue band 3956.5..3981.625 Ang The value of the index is 1.64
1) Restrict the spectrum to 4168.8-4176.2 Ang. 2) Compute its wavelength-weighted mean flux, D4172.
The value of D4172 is 2.27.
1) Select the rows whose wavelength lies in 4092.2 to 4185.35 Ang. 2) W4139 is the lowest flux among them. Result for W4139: 1.896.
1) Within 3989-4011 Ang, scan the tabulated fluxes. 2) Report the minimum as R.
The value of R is 2.135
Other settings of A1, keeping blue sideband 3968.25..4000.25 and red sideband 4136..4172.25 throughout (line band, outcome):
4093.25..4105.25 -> 0.9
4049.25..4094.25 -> -4.9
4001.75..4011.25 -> -2.3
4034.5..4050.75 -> -3.0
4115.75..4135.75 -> -0.3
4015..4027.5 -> -2.9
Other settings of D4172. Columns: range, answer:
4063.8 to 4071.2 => 2.29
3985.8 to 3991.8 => 2.15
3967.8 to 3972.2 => 0.997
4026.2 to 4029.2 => 2.42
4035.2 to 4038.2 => 2.27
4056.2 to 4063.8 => 2.27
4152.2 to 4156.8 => 2.3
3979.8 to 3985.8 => 1.99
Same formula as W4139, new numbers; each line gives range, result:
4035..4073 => 2.238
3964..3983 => 0.9767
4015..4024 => 2.347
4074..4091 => 2.248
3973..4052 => 1.144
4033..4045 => 2.217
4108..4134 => 2.144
